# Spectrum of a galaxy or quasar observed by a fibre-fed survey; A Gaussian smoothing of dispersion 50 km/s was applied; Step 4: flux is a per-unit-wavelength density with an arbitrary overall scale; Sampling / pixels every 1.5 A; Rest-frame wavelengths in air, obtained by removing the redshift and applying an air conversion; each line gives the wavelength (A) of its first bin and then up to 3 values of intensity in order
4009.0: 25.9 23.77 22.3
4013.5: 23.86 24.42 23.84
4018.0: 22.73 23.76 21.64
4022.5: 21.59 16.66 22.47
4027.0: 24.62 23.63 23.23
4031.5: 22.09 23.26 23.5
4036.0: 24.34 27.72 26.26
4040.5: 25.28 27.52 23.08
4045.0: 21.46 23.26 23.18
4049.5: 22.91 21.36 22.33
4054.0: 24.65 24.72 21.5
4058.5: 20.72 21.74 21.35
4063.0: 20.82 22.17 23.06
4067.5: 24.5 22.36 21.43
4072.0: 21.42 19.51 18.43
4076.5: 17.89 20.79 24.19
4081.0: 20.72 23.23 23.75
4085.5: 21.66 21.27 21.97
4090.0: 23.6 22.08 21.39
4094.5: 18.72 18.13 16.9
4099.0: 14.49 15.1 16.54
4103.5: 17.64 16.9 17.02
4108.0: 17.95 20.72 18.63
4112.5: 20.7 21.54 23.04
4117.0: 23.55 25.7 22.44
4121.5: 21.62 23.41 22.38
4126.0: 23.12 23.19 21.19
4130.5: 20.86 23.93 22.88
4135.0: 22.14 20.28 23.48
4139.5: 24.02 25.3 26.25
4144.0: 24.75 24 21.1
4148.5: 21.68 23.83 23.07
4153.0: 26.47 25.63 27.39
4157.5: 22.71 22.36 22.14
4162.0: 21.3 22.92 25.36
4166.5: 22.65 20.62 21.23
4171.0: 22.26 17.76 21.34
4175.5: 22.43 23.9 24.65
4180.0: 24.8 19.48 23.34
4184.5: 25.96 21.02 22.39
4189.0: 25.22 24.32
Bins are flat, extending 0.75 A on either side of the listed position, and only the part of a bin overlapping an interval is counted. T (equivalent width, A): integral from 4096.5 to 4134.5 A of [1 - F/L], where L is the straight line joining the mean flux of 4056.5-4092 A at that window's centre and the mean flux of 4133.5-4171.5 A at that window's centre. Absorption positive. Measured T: 3.6 A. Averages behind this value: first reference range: 21.7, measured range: 20.5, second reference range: 23.3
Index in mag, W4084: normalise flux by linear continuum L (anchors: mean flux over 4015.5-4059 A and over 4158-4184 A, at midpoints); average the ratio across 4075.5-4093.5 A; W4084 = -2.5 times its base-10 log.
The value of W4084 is 0.05 mag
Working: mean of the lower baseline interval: 23.2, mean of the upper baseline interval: 22.3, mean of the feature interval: 21.8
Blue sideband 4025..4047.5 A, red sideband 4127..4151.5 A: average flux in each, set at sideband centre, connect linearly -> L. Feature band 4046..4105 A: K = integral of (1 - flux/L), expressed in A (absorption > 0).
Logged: 6.8 A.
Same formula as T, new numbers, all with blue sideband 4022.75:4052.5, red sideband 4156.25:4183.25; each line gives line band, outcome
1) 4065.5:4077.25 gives 1.1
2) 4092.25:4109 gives 4.0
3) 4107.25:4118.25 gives 0.8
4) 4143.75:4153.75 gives -0.4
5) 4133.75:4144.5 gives -0.5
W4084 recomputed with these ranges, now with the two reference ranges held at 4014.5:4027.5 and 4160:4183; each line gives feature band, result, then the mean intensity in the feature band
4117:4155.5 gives -0.052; 23.3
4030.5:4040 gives -0.102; 24.5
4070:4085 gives 0.058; 21.1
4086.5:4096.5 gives 0.060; 21.1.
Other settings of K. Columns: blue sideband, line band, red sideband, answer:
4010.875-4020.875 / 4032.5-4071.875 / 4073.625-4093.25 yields -1.4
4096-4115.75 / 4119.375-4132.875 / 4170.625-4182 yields -2.2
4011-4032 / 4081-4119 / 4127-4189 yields 4.6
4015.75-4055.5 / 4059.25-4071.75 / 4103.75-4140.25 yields 0.3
